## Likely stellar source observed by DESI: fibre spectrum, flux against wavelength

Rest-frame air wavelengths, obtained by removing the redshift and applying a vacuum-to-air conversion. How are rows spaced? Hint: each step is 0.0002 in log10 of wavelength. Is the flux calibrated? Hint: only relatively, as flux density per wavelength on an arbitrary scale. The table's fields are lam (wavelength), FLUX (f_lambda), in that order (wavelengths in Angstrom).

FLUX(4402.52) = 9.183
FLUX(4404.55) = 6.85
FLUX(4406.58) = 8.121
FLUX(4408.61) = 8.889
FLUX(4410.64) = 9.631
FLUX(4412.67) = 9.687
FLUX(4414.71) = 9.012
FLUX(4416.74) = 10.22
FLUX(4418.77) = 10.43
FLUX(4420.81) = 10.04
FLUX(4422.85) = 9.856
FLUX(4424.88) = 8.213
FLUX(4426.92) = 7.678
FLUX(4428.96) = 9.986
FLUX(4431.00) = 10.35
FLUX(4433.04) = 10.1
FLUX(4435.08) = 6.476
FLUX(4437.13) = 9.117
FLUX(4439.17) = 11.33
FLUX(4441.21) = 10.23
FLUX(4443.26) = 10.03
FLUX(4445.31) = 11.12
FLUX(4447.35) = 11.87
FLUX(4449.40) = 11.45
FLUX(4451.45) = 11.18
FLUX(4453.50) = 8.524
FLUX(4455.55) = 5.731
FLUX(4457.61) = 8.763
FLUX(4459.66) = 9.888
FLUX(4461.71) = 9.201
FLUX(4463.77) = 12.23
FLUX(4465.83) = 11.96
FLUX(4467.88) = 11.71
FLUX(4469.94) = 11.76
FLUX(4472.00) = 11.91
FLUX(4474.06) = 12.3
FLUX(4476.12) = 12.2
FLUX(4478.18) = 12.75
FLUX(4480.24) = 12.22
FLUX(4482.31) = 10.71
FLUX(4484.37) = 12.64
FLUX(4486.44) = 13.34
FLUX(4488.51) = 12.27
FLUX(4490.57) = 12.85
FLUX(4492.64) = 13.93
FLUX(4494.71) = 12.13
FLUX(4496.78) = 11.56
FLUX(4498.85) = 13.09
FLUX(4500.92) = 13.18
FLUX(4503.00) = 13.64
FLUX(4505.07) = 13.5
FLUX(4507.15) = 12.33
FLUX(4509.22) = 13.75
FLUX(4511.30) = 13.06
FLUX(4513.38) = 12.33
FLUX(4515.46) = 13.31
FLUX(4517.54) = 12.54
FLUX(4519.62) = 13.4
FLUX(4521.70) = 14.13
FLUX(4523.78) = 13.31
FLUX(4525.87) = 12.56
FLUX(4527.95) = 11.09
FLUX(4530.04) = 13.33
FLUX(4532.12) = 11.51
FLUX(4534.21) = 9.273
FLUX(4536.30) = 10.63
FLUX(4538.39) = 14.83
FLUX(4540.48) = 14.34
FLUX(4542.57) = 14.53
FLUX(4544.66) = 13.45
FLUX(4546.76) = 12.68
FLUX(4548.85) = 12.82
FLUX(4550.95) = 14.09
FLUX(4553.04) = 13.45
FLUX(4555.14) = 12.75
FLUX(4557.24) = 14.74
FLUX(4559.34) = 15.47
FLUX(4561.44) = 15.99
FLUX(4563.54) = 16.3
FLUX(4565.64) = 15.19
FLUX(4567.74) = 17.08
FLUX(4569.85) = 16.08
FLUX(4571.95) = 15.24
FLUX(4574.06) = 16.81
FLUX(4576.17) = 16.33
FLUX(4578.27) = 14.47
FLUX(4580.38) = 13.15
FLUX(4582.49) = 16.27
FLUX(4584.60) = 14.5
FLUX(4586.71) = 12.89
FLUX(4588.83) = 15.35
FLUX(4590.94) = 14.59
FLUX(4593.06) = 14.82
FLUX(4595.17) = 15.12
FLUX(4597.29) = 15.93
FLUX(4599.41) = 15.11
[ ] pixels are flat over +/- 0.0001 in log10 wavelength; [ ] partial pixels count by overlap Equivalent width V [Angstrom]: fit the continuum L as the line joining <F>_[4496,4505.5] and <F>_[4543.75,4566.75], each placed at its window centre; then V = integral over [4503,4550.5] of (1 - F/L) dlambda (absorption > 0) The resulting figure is 2.5 Angstrom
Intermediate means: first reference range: 13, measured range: 12.9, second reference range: 14.3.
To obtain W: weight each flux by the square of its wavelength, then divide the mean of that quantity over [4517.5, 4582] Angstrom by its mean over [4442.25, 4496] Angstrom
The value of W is 1.28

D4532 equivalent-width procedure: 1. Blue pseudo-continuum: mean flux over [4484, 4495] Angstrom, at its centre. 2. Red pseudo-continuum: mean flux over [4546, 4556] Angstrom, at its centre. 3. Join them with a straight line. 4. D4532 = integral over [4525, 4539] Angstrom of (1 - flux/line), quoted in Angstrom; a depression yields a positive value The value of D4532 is 1.4 Angstrom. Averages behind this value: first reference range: 12.9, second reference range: 13.2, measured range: 11.8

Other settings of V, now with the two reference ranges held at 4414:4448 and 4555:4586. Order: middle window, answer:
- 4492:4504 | -0.4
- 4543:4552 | 0.7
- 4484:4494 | -0.7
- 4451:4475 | 1.5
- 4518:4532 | 0.7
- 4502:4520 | -0.1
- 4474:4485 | -0.4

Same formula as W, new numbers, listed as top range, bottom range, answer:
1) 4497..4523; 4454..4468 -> 1.38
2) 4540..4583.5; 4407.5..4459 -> 1.64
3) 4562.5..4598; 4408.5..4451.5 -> 1.66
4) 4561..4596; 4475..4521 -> 1.24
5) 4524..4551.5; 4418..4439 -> 1.43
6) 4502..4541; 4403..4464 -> 1.40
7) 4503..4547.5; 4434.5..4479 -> 1.26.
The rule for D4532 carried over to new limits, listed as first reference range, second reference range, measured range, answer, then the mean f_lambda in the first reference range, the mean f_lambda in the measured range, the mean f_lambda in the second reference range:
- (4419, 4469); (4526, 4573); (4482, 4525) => -3.0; 9.89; 12.9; 13.8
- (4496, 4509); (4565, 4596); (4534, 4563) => 1.3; 13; 13.7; 15.2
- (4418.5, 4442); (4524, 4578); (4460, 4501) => -2.8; 9.45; 12.1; 14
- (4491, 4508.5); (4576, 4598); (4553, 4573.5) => -1.5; 12.9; 15.4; 14.8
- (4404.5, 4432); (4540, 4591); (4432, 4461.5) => 1.9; 9.29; 9.69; 14.8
